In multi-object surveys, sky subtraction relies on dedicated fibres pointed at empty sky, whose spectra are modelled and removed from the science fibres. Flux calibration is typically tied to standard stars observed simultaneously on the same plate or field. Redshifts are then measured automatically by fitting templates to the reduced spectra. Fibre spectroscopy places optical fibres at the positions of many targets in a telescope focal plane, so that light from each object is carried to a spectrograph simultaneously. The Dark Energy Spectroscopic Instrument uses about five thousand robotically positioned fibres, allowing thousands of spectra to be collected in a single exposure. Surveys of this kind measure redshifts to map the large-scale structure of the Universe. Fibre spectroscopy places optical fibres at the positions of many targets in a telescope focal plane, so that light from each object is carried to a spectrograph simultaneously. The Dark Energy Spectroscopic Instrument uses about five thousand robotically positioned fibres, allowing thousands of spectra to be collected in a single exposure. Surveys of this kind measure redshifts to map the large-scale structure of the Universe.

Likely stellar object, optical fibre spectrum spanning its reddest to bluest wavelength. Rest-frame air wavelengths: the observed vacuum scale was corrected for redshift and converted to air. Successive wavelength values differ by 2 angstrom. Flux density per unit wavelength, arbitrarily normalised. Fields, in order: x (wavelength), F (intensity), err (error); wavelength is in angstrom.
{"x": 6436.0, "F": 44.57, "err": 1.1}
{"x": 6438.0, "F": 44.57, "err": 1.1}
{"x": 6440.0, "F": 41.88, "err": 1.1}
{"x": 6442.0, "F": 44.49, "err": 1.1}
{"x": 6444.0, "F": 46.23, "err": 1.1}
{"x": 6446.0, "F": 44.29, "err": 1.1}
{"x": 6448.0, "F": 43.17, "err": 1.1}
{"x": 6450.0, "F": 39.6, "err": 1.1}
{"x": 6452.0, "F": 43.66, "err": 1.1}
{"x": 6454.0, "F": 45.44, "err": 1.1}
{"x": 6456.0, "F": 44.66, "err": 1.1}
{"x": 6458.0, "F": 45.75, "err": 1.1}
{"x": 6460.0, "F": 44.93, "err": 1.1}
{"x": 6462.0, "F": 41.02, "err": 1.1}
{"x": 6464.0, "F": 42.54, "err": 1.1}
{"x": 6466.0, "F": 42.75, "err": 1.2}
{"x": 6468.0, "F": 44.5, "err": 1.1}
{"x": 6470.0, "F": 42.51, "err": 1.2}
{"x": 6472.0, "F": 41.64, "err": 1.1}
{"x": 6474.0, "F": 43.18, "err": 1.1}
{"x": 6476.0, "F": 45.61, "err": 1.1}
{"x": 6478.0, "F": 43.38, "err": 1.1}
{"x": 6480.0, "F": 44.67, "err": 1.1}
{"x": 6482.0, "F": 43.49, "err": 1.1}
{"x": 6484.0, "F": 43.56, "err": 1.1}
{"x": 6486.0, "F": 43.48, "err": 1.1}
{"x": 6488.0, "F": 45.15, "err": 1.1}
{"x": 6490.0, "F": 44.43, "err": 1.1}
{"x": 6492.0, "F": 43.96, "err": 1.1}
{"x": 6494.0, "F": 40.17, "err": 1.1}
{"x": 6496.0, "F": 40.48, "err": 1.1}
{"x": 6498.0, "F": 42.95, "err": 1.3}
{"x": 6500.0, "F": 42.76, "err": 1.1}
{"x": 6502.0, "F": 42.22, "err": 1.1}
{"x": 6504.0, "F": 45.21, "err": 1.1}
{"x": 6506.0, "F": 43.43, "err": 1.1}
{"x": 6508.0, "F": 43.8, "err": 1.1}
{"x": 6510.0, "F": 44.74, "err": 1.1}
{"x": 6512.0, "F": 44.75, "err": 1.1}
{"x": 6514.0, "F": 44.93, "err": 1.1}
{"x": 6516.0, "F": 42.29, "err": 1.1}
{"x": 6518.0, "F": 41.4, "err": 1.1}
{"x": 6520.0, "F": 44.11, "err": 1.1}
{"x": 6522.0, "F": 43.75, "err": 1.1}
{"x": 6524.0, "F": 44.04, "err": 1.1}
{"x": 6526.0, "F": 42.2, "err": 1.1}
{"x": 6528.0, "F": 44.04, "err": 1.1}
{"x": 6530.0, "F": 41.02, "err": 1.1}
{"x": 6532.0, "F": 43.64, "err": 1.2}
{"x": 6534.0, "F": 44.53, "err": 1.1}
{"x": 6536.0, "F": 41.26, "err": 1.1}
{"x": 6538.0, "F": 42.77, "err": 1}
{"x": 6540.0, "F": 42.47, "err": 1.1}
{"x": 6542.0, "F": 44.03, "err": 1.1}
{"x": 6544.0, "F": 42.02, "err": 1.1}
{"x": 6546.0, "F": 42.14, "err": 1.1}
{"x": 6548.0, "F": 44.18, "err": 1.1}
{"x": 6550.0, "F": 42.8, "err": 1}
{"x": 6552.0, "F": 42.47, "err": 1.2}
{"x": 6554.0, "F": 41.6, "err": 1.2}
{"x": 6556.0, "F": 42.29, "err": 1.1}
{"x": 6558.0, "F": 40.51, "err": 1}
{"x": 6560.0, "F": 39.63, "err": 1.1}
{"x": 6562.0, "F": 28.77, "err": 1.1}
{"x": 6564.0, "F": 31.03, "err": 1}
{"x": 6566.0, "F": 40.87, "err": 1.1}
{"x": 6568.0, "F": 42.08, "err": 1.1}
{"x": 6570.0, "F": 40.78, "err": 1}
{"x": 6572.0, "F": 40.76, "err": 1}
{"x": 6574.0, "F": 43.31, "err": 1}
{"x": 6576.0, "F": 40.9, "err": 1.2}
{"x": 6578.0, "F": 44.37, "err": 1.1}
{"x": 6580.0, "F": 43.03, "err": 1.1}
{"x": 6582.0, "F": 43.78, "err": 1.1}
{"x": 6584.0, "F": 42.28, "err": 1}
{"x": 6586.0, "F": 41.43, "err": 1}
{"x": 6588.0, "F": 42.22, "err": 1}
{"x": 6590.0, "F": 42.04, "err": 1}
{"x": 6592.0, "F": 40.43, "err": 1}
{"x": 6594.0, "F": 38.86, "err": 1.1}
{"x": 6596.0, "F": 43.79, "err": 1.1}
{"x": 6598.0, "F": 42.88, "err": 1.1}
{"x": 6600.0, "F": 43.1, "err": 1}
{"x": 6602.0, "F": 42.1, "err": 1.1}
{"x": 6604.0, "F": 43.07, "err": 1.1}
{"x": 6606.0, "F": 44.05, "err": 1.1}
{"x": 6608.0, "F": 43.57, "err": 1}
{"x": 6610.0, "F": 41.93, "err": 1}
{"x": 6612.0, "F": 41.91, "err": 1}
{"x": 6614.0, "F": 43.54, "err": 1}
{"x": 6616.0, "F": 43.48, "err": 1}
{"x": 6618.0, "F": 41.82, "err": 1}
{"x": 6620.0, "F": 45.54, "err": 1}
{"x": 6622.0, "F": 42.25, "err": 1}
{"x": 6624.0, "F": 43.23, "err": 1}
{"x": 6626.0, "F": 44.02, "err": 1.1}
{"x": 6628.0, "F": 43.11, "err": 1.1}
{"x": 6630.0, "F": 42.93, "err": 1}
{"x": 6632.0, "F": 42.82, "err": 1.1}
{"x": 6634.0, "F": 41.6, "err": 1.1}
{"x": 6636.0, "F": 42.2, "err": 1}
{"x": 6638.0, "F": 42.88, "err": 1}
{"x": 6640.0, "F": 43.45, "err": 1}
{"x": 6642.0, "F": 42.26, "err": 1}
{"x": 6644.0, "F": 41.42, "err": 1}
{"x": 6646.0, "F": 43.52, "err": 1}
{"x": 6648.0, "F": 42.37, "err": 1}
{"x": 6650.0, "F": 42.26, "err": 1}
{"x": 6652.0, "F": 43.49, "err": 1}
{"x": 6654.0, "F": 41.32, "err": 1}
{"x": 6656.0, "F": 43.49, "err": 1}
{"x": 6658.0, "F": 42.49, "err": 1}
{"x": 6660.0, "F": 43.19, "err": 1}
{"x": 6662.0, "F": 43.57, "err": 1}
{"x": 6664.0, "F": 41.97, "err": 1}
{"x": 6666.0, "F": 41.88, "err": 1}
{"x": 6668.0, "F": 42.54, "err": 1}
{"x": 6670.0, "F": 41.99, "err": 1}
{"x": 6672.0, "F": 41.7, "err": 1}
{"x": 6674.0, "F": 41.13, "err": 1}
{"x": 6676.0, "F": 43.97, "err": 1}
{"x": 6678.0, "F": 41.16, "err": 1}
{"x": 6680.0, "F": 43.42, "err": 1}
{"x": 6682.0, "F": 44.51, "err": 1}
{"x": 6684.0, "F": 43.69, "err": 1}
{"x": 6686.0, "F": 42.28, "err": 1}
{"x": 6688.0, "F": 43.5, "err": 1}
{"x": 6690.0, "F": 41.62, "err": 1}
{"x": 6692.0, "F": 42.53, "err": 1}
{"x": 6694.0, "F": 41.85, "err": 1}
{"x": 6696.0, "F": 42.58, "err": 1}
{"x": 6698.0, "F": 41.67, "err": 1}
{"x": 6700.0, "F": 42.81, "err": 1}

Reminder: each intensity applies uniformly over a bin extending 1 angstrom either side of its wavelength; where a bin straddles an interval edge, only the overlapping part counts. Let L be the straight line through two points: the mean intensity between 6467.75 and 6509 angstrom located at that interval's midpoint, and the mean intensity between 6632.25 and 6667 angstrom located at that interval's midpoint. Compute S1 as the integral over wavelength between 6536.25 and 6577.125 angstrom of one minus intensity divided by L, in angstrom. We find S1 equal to 2.1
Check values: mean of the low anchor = 43.3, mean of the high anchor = 42.6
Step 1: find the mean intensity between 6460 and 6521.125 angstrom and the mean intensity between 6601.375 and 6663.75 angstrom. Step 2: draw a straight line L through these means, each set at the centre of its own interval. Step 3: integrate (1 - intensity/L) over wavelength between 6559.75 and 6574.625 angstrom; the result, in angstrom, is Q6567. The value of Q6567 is 1.7 angstrom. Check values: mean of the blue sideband 43.3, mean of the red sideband 42.9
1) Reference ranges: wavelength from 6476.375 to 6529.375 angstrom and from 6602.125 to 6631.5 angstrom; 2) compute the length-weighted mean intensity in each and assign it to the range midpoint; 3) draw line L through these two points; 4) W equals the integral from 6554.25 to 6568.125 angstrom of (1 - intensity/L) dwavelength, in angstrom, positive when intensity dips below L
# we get 1.8 angstrom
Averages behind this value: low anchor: 43.4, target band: 37.8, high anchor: 43.1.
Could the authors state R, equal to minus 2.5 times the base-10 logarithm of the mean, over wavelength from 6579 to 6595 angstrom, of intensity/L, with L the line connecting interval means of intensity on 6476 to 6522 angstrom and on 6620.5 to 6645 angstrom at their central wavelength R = 0.03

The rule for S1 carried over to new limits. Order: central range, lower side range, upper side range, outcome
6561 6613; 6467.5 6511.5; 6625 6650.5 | 2.0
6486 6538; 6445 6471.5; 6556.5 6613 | -0.9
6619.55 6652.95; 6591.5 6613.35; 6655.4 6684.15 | -0.3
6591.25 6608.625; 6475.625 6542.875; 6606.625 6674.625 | 0.2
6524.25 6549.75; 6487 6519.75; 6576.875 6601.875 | 0.0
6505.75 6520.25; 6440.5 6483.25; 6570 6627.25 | -0.1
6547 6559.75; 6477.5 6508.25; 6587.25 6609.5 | 0.2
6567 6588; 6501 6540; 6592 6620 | 0.3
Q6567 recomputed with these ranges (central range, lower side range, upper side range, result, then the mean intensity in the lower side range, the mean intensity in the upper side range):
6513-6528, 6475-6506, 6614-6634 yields 0.0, 43.4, 43.2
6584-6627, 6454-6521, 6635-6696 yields 0.3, 43.5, 42.6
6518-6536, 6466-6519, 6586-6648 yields 0.0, 43.4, 42.6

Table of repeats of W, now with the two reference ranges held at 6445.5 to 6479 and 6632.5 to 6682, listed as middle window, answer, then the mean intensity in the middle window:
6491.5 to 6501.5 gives 0.3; 42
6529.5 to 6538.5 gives 0.1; 42.7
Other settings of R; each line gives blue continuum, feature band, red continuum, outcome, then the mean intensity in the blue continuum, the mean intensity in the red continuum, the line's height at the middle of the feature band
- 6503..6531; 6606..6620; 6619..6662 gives 0.00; 43.6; 42.9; 43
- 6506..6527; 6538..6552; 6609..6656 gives 0.01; 43.6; 42.8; 43.4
